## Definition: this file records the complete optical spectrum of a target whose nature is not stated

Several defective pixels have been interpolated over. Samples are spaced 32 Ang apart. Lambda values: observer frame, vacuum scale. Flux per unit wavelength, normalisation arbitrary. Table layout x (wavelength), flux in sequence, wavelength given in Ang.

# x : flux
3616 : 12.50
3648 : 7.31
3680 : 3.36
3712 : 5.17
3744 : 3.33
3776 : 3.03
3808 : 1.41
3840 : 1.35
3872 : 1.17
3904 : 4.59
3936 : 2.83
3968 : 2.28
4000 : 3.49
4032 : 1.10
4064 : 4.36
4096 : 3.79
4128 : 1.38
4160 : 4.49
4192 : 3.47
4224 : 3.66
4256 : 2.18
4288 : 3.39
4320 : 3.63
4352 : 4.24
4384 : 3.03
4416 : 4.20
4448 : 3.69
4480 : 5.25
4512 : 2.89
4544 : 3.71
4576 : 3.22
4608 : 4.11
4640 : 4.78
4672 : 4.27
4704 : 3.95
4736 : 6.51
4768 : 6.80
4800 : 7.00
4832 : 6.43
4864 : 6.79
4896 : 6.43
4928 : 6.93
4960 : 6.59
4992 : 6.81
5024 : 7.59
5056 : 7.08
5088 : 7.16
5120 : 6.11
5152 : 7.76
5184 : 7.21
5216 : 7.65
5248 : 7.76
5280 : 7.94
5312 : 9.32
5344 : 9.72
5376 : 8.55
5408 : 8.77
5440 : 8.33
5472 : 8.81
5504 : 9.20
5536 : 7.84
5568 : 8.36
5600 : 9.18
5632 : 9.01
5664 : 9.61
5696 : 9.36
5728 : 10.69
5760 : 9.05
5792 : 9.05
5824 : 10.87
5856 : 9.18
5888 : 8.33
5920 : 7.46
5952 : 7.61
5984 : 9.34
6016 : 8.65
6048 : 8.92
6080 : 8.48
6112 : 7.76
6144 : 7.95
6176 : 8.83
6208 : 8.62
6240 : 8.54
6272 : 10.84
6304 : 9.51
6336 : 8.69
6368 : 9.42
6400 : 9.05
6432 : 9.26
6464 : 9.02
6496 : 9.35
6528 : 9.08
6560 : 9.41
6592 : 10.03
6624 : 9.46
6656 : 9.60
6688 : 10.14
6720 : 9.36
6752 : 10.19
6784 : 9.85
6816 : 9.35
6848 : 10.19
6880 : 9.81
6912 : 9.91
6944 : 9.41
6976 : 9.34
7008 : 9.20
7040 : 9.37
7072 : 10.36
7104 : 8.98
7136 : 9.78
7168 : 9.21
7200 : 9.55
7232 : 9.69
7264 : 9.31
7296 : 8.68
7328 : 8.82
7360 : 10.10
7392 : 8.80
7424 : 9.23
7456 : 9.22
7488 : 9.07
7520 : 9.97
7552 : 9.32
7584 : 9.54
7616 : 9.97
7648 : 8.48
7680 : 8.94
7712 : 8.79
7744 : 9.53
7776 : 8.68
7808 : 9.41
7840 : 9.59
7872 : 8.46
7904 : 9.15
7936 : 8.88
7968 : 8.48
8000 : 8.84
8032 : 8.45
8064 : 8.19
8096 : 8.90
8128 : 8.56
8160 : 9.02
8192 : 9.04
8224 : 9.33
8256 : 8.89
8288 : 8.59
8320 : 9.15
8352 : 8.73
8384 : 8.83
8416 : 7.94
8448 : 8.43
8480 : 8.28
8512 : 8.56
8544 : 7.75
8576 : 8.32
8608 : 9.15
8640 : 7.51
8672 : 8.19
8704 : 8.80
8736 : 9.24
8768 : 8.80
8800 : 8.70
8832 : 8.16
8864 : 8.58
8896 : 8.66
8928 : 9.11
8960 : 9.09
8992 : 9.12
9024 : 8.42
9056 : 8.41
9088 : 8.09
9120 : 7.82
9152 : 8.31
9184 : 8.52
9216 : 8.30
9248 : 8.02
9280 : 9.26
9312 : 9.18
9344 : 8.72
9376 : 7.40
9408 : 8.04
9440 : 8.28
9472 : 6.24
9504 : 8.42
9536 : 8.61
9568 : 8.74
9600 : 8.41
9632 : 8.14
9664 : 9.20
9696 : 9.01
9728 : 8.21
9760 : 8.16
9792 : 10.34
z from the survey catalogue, 0.19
